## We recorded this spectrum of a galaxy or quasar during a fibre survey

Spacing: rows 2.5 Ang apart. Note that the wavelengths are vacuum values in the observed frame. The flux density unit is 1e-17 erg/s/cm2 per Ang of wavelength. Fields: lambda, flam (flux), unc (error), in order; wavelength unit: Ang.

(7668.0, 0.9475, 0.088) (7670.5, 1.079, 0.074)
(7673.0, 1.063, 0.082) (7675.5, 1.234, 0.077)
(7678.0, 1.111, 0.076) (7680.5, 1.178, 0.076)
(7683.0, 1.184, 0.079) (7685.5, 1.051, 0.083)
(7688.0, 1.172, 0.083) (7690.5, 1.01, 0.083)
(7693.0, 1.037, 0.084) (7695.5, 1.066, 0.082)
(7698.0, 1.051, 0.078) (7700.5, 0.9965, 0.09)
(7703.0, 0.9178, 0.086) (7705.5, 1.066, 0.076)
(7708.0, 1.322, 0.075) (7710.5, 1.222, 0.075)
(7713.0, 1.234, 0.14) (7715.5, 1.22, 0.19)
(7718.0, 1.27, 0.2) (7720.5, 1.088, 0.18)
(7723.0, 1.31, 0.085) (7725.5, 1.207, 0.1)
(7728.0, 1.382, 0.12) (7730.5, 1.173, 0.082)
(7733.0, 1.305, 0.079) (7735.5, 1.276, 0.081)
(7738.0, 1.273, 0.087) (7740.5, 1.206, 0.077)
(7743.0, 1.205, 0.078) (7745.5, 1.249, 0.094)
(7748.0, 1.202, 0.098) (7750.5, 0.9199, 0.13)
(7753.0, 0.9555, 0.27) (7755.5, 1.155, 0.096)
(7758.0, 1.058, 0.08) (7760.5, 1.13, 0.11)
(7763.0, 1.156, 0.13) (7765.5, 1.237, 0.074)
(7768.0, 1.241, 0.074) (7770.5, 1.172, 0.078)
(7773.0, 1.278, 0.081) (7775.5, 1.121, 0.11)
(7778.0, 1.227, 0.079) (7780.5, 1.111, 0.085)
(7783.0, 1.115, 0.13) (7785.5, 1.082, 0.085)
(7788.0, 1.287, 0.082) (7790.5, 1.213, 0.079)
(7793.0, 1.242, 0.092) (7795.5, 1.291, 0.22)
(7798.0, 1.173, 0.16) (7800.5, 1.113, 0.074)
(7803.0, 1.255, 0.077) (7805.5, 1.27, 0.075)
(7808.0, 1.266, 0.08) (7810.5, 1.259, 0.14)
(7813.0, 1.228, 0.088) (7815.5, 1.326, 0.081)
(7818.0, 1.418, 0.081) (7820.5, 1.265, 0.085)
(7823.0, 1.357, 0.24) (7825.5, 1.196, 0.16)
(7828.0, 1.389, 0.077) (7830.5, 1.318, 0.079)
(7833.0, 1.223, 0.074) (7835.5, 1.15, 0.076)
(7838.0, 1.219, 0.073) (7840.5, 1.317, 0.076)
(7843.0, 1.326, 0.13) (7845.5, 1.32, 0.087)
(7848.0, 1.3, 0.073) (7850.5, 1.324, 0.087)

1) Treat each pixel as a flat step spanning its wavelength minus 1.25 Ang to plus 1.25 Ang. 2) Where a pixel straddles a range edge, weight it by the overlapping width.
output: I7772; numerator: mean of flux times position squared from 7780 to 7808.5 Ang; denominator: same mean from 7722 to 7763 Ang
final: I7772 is 1.03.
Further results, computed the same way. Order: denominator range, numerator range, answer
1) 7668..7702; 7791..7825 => 1.20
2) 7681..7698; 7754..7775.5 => 1.10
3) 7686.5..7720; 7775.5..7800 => 1.08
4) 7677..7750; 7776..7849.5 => 1.10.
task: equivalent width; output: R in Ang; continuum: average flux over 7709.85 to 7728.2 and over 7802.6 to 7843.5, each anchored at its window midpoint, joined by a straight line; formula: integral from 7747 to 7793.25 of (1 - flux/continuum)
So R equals 3.9 Ang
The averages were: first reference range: 1.23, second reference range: 1.28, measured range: 1.15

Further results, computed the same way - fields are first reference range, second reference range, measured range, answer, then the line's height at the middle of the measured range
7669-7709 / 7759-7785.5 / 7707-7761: -3.0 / 1.14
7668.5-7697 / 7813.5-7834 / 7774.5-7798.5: 1.3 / 1.25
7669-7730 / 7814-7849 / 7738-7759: 1.2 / 1.2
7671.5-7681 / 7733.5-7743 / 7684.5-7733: 1.9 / 1.2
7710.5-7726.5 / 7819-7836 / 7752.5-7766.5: 1.4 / 1.24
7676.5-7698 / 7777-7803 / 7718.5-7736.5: -1.8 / 1.13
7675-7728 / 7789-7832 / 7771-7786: 0.9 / 1.23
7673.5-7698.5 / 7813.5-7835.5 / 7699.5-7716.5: 0.0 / 1.14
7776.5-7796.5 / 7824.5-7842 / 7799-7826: -0.8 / 1.23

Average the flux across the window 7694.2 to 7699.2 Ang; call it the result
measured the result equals 1.06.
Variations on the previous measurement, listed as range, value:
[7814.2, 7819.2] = 1.37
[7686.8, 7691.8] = 1.09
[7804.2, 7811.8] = 1.26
